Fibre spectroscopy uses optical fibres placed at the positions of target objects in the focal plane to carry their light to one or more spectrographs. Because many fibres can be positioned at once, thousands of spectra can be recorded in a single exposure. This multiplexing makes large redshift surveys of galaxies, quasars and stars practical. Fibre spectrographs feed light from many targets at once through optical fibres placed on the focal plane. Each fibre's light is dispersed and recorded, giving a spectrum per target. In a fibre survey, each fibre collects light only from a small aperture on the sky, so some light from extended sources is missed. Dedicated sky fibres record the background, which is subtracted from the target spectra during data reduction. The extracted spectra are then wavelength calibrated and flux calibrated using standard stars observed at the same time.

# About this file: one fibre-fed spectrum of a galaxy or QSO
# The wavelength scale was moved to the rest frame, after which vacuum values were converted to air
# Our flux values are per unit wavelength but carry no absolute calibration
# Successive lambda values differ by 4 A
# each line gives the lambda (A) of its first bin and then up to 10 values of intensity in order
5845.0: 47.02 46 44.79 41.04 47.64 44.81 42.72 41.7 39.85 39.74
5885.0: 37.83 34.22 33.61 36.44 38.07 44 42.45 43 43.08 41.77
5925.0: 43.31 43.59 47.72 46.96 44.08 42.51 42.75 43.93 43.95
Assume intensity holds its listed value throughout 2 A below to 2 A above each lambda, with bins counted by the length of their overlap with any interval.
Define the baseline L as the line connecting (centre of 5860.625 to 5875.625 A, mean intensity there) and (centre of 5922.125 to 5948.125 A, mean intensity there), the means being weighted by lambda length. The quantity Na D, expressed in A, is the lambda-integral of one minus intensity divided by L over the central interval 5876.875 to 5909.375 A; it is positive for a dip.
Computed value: 4.3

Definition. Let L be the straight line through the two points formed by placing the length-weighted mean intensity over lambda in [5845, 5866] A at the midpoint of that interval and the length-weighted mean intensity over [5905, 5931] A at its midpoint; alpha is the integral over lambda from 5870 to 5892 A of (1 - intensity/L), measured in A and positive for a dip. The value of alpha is 2.8 A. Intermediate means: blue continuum 45.1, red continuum 43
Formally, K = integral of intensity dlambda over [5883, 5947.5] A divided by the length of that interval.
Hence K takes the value 41.4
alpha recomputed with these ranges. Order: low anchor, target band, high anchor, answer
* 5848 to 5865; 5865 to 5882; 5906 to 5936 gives 1.1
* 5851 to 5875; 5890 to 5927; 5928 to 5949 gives 3.3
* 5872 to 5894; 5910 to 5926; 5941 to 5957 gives -0.8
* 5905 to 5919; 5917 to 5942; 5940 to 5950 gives -0.8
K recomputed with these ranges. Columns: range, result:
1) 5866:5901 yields 38.4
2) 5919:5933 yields 43.6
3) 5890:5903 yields 35.9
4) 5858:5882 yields 42.8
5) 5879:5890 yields 37.5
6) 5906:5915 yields 42.9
